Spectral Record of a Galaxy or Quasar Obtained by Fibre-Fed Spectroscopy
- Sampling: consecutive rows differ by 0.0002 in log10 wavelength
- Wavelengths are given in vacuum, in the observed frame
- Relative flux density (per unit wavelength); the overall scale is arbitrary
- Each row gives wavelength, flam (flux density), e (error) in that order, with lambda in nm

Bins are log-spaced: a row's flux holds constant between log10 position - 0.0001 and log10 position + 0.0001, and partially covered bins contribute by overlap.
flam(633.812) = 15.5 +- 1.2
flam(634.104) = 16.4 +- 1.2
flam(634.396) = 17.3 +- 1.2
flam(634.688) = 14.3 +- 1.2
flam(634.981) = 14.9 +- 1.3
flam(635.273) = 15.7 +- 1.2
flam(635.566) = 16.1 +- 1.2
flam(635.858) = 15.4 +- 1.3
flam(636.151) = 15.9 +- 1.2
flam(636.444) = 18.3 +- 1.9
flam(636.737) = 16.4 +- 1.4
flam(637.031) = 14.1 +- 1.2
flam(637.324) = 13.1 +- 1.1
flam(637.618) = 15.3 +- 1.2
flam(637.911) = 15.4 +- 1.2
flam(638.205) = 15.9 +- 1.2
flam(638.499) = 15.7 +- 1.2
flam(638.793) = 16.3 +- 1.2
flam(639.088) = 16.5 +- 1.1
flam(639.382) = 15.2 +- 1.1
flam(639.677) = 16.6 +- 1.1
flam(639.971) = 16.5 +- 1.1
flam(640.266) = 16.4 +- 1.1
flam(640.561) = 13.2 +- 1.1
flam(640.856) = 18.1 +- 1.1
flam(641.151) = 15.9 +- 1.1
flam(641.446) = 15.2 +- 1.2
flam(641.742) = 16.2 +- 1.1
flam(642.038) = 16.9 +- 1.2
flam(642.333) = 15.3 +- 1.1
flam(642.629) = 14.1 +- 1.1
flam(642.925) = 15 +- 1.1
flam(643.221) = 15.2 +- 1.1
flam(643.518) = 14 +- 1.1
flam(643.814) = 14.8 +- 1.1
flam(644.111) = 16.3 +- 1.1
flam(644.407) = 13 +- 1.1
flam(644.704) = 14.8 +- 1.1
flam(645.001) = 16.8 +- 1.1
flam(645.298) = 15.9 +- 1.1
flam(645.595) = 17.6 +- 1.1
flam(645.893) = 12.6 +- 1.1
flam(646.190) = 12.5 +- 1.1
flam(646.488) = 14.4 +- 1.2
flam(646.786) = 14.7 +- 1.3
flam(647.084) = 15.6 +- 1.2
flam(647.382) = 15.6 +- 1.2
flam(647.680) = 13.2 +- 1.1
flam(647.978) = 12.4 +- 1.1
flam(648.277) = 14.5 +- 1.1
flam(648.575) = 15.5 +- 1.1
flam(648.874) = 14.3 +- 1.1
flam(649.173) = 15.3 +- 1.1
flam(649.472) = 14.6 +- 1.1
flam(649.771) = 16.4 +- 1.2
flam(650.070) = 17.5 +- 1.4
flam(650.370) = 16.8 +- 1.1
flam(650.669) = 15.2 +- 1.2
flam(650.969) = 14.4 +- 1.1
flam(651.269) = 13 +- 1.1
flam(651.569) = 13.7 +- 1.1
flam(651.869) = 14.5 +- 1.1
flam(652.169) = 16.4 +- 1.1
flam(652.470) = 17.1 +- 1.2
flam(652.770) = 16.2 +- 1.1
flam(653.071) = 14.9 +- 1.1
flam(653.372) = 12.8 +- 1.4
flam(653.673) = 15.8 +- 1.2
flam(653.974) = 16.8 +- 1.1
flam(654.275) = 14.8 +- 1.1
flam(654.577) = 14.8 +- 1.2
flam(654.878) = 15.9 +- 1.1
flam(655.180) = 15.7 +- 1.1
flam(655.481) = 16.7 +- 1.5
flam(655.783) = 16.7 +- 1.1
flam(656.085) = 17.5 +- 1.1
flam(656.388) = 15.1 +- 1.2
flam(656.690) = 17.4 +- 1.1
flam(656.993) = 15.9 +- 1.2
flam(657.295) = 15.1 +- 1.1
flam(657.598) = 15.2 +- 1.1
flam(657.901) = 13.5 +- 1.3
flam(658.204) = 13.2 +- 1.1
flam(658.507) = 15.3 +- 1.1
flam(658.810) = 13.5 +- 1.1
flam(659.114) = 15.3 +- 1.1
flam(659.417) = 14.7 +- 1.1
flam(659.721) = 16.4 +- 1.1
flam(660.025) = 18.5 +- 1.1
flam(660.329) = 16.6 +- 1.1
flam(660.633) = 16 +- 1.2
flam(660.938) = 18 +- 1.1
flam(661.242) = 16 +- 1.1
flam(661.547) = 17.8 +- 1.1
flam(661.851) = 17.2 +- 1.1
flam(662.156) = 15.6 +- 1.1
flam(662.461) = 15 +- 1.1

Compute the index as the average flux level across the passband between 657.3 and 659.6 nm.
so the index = 14.5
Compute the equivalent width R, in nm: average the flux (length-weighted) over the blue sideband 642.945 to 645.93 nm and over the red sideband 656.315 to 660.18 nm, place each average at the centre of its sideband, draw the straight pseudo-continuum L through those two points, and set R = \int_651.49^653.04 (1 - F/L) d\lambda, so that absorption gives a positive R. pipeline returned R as -0.036 nm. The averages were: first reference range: 15.2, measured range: 15.6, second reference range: 15.3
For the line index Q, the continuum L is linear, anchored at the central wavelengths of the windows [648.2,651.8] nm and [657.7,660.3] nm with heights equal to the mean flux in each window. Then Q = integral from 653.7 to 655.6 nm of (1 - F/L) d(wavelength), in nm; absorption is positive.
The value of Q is -0.08 nm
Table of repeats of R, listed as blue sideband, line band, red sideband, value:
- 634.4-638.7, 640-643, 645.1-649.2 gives -0.12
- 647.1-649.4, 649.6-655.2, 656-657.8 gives -0.09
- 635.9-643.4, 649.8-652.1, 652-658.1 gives 0.08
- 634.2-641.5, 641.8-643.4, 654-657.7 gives 0.05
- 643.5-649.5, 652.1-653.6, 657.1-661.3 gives -0.03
